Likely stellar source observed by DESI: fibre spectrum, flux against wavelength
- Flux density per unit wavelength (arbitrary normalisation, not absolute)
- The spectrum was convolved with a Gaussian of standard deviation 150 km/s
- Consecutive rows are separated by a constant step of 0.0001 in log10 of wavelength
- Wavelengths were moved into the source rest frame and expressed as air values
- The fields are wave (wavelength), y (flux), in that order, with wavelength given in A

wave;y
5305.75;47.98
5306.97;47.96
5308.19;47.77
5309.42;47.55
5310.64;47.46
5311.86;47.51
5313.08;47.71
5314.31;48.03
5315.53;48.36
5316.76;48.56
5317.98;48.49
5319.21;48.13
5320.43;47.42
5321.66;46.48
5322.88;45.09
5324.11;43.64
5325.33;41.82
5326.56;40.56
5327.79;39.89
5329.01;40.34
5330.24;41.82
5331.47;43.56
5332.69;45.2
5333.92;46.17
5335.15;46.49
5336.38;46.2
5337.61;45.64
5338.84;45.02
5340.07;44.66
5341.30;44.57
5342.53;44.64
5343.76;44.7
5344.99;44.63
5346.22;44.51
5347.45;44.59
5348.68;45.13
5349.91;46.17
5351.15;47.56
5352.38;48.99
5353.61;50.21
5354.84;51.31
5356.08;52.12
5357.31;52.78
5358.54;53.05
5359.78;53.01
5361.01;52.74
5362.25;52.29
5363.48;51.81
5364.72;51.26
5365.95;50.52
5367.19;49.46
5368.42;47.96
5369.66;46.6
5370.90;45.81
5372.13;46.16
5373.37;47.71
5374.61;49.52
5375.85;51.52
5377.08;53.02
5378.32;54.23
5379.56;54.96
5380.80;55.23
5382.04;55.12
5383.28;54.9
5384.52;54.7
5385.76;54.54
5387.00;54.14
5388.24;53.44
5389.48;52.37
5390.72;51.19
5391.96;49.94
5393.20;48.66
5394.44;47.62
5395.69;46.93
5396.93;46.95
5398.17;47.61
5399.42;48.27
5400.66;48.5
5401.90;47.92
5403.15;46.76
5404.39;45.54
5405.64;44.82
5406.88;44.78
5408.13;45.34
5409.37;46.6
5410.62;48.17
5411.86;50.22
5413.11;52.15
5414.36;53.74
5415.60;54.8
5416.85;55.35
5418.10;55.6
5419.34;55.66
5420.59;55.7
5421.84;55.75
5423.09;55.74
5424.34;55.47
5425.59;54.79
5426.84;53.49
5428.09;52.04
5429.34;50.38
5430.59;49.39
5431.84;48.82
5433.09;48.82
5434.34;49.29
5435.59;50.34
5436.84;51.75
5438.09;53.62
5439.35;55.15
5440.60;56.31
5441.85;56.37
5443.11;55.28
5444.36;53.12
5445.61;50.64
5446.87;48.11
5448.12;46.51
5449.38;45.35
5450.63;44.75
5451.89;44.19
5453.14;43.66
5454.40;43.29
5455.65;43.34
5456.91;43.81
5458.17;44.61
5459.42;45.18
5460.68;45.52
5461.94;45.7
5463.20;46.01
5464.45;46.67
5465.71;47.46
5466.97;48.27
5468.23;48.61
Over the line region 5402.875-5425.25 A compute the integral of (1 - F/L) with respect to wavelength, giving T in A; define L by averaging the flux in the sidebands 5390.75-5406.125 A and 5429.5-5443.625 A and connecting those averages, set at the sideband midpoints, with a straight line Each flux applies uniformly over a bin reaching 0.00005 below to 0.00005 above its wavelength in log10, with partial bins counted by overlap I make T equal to -0.8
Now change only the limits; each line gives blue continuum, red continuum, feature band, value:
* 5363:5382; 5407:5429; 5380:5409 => 0.99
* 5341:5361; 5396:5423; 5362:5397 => -1.36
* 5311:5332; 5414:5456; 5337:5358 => -0.14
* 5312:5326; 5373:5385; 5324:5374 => 3.07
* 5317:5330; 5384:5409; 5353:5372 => -1.57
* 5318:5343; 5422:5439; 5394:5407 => 0.72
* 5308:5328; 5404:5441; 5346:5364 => -0.64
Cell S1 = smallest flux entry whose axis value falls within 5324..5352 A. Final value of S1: 39.89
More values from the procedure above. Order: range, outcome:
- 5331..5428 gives 43.56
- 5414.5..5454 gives 43.66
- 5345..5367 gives 44.51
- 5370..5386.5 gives 45.81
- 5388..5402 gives 46.93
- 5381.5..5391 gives 51.19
